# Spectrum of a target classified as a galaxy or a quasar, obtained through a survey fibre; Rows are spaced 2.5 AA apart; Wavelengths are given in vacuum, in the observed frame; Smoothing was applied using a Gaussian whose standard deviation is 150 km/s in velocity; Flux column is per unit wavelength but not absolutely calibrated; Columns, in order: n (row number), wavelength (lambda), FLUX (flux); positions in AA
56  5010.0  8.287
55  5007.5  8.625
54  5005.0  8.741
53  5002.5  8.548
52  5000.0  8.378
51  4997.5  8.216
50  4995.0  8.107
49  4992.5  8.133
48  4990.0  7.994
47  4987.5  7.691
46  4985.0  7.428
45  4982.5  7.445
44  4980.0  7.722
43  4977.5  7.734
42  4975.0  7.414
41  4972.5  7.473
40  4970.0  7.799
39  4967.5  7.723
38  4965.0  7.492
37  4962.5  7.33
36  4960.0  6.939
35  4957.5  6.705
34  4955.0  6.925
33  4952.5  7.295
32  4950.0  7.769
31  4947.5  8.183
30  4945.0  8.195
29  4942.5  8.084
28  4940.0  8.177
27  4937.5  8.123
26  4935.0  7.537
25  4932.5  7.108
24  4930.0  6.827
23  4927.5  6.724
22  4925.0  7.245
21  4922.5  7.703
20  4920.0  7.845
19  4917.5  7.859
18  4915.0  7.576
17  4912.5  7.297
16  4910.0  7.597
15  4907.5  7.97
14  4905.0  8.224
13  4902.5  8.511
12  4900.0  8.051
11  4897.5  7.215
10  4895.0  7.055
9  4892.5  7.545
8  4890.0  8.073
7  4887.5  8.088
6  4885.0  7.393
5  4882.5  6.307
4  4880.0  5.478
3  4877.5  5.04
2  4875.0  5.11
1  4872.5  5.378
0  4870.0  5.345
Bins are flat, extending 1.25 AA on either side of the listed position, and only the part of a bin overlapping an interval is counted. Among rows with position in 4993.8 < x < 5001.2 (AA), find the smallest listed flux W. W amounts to 8.107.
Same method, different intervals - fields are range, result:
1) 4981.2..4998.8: 7.428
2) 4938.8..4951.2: 7.769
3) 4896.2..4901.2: 7.215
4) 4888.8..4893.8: 7.545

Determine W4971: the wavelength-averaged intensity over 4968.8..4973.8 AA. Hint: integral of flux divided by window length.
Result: 7.63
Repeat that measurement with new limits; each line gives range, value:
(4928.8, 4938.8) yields 7.41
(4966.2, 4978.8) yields 7.63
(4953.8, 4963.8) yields 6.98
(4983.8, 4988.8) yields 7.57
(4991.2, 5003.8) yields 8.28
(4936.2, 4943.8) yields 8.12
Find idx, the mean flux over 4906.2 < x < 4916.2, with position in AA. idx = 7.61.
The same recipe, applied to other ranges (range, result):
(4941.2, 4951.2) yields 8.06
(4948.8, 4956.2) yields 7.33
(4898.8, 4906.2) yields 8.26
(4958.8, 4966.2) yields 7.25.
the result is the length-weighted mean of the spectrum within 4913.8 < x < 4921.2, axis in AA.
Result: 7.76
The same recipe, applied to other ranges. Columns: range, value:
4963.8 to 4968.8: 7.61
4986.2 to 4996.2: 7.98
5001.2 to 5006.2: 8.64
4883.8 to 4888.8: 7.75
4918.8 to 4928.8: 7.37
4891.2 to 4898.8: 7.28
